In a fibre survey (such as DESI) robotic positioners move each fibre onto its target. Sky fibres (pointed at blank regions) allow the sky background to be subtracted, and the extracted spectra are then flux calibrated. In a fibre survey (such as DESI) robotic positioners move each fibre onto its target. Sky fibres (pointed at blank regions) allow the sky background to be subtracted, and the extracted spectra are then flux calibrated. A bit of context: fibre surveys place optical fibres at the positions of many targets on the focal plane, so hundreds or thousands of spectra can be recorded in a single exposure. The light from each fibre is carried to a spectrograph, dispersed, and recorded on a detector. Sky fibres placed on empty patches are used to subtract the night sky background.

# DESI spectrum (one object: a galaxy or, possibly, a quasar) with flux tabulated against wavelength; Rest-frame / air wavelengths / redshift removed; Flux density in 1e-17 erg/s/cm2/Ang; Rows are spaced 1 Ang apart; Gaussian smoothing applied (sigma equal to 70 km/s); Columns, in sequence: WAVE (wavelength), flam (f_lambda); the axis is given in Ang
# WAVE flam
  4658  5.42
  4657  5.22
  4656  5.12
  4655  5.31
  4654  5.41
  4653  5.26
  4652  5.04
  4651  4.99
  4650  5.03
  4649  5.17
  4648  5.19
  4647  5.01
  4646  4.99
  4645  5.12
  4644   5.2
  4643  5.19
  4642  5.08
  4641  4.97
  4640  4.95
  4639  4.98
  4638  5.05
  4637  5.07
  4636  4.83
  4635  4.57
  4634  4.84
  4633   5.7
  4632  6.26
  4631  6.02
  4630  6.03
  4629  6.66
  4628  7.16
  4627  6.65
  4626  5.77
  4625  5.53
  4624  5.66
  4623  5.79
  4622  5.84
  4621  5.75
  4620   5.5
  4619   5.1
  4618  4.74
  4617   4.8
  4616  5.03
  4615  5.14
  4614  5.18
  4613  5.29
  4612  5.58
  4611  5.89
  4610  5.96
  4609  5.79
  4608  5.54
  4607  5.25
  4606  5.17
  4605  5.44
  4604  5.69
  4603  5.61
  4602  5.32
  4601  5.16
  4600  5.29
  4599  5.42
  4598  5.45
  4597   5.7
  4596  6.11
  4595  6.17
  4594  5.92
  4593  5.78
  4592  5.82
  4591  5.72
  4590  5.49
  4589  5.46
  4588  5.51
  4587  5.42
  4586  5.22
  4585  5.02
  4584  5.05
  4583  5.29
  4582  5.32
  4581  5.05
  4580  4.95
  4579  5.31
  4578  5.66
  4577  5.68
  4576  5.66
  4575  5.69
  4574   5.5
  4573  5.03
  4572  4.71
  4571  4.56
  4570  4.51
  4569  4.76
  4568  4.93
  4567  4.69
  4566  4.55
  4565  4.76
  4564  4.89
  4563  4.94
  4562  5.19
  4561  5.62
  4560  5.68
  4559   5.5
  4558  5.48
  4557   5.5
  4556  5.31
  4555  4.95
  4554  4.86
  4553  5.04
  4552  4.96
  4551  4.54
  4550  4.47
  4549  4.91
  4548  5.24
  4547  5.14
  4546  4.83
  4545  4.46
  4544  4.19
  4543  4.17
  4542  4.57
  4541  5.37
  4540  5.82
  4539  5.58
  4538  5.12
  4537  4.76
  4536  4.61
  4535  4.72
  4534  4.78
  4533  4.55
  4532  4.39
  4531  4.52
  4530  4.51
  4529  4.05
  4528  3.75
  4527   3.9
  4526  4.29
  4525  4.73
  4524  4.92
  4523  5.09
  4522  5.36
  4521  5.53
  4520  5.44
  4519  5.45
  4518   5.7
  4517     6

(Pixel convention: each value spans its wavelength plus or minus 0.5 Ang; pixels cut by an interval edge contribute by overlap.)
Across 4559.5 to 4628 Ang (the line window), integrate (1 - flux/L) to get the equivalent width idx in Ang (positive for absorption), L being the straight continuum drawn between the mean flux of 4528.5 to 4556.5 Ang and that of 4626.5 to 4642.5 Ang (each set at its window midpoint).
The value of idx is -2.2 Ang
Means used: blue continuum 4.8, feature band 5.39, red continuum 5.55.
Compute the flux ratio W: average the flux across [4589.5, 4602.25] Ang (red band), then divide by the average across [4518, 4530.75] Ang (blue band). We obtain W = 1.18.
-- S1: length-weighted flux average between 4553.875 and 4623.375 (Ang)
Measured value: 5.34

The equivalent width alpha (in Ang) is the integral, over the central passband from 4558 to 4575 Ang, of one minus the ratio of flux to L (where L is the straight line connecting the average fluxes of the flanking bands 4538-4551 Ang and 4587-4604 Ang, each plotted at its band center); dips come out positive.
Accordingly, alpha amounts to 0.6 Ang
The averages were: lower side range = 4.89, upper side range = 5.62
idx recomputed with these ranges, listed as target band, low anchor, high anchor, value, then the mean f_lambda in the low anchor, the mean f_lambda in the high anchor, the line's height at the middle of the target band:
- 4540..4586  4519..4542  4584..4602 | 1.4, 4.82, 5.55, 5.2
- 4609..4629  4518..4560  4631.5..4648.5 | -2.2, 4.88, 5.12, 5.07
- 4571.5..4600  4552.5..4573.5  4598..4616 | -1.2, 5.02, 5.44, 5.24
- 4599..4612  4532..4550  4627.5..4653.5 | -0.9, 4.85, 5.32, 5.15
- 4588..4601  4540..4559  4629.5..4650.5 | -1.5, 4.93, 5.2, 5.06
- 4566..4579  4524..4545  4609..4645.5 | -0.3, 4.62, 5.47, 4.97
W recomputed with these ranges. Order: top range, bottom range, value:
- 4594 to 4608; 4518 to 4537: 1.17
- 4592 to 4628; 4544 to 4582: 1.10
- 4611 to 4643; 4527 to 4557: 1.15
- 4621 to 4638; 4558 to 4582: 1.12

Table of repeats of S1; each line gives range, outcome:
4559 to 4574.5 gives 4.97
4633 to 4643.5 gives 4.99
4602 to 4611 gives 5.56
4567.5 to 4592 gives 5.24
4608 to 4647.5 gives 5.45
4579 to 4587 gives 5.16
